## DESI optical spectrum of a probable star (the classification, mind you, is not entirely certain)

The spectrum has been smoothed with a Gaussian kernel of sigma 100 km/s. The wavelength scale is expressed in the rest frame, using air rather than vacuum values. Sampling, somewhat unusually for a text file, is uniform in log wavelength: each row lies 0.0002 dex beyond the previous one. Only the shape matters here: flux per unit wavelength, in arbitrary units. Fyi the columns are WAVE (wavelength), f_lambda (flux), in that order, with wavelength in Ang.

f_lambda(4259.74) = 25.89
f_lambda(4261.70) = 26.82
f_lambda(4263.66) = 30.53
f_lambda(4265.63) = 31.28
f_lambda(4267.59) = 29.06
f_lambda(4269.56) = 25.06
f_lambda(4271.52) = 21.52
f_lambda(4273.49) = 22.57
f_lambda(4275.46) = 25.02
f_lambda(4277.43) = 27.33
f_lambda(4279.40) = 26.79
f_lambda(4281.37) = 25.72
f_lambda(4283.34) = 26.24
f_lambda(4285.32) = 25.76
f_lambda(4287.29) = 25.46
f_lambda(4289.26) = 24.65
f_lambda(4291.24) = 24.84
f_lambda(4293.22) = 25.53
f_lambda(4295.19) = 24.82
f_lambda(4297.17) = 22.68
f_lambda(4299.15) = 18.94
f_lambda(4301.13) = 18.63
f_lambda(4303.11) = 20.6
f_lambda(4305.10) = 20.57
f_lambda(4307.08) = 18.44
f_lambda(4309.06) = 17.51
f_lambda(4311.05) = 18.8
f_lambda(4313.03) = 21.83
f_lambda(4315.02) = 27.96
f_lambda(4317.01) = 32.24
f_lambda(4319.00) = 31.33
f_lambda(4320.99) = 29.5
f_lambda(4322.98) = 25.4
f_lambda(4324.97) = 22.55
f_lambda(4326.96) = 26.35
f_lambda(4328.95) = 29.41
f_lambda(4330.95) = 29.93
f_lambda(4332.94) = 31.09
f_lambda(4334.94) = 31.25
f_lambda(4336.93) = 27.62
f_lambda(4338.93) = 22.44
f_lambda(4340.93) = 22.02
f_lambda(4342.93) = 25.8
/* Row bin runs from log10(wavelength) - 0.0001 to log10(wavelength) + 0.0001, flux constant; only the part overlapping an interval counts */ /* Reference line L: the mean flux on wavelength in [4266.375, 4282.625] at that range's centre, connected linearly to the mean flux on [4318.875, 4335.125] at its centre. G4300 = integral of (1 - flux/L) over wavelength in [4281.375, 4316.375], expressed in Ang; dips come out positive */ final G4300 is 5.23 Ang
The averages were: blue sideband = 25.5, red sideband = 28.3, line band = 22.7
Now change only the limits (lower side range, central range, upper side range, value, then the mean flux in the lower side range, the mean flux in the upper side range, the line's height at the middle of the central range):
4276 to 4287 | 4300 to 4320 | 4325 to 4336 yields 3.7 Ang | 26.3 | 29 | 27.8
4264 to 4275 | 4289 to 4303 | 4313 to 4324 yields 2.4 Ang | 26.1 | 28.6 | 27.4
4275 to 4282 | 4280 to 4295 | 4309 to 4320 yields 0.4 Ang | 26.3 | 25.6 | 26.1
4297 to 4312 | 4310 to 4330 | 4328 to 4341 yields -2.3 Ang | 19.3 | 28.1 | 23.9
